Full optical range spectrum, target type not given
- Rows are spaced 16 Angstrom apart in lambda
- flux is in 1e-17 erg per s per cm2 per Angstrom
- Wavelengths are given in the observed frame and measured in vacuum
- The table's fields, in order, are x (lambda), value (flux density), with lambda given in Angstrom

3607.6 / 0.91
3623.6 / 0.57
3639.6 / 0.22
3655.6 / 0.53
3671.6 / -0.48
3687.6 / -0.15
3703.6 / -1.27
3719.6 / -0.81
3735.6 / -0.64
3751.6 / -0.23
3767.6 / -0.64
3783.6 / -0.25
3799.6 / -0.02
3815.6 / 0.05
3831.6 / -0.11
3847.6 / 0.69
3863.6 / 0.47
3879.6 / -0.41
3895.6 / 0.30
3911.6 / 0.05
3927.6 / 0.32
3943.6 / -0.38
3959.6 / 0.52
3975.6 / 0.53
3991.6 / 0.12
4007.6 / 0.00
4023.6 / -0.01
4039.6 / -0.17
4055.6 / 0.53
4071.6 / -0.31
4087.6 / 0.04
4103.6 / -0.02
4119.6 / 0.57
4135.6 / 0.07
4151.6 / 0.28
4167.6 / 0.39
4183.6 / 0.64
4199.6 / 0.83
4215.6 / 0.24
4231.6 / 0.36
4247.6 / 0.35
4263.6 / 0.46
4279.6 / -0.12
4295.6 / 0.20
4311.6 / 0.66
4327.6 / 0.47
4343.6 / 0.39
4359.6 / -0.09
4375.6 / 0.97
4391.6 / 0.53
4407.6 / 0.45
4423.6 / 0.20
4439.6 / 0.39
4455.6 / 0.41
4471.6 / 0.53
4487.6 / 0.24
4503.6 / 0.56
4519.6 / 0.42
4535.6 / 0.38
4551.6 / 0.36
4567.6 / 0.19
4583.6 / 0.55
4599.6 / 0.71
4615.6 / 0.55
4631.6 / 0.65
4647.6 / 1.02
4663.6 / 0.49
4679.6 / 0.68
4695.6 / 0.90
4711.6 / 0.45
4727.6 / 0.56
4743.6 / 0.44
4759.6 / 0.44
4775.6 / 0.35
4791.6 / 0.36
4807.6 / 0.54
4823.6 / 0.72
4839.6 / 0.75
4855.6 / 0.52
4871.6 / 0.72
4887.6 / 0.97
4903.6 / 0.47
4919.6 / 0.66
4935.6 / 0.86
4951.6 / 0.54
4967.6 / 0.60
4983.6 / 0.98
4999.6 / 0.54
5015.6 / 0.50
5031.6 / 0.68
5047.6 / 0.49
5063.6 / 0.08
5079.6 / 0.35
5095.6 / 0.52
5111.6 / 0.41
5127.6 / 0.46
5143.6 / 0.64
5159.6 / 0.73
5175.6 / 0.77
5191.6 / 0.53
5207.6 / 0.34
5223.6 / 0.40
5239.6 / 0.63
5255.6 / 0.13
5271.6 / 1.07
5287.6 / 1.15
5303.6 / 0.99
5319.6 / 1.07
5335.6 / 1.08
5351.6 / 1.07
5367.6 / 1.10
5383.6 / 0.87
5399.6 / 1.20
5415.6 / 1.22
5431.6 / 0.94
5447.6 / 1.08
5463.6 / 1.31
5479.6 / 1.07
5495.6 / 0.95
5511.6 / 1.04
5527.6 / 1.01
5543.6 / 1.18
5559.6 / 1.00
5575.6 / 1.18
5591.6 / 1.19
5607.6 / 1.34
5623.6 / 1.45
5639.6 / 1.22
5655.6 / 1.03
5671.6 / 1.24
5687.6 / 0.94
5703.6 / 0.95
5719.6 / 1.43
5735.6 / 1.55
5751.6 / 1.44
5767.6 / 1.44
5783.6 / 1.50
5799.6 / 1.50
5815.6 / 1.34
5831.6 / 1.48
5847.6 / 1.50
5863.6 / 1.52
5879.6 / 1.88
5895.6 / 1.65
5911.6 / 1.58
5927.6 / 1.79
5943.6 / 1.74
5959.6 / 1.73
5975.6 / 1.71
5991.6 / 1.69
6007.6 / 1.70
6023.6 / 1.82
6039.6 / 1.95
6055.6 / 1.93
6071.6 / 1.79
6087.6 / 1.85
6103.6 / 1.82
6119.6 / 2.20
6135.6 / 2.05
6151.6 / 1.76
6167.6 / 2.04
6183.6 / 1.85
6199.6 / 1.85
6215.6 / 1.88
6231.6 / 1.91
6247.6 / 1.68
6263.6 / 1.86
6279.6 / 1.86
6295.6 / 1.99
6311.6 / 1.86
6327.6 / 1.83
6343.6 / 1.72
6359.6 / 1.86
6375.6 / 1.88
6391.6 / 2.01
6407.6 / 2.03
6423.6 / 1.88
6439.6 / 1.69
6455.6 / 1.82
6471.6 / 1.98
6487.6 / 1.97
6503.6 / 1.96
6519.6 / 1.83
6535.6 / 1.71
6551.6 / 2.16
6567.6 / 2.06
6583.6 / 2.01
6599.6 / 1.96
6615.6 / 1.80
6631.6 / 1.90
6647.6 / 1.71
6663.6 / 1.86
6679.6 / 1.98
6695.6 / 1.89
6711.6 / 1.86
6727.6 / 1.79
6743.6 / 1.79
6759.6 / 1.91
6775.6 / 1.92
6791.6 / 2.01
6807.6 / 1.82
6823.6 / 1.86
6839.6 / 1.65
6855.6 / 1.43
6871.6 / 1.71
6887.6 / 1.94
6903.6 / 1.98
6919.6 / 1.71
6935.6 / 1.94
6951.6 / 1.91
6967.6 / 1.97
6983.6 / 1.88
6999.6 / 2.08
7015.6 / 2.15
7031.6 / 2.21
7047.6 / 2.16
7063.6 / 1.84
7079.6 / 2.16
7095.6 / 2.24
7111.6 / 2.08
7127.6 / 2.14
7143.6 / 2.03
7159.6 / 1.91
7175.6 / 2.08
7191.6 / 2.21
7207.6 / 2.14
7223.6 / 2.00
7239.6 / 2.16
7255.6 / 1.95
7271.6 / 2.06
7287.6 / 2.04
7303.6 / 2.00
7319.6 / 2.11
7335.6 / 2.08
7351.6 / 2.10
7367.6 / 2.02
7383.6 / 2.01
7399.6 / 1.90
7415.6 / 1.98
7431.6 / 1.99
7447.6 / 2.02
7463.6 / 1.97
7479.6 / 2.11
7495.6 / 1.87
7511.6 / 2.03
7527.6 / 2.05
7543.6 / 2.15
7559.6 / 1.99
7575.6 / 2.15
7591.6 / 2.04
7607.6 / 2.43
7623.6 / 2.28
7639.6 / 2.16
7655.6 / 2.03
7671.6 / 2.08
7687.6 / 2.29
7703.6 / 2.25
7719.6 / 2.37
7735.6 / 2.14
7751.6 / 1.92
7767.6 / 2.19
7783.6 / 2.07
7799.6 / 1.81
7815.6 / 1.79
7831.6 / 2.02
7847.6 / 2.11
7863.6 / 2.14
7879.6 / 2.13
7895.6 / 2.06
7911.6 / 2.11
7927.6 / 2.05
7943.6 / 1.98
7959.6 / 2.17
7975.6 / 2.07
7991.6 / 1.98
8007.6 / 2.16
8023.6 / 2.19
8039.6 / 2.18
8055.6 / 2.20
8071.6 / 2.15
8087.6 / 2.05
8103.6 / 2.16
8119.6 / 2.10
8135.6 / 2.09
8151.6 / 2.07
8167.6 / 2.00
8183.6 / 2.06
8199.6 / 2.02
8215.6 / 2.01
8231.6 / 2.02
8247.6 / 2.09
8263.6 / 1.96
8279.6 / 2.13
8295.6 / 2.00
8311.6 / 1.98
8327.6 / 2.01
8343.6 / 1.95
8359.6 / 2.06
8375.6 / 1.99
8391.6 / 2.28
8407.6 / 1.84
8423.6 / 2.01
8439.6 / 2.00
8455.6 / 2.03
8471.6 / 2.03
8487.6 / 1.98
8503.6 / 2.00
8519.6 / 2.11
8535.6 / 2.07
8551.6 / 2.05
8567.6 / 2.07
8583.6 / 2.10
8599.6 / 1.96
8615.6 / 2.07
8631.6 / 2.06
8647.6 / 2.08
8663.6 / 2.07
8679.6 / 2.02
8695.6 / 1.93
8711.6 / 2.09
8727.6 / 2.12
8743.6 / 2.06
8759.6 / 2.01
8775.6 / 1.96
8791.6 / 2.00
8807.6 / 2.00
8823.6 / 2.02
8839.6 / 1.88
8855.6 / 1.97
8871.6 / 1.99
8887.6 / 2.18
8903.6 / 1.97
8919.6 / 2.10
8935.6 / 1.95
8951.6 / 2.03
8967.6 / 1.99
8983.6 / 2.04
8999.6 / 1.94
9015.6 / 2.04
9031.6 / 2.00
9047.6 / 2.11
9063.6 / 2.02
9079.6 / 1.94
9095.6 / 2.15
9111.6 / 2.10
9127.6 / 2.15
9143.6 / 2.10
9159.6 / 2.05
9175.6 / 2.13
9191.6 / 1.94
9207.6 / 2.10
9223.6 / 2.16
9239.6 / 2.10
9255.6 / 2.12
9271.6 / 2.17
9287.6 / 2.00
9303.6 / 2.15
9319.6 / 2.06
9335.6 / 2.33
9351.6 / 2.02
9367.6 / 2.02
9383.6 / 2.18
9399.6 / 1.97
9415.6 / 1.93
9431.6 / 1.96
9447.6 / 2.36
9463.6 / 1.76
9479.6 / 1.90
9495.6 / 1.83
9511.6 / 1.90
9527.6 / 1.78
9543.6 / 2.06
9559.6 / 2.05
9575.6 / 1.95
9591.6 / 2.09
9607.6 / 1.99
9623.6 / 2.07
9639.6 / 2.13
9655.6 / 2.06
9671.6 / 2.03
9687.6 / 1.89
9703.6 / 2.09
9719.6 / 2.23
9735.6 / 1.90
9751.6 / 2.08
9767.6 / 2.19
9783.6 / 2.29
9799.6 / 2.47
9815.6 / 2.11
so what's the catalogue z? 0.32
